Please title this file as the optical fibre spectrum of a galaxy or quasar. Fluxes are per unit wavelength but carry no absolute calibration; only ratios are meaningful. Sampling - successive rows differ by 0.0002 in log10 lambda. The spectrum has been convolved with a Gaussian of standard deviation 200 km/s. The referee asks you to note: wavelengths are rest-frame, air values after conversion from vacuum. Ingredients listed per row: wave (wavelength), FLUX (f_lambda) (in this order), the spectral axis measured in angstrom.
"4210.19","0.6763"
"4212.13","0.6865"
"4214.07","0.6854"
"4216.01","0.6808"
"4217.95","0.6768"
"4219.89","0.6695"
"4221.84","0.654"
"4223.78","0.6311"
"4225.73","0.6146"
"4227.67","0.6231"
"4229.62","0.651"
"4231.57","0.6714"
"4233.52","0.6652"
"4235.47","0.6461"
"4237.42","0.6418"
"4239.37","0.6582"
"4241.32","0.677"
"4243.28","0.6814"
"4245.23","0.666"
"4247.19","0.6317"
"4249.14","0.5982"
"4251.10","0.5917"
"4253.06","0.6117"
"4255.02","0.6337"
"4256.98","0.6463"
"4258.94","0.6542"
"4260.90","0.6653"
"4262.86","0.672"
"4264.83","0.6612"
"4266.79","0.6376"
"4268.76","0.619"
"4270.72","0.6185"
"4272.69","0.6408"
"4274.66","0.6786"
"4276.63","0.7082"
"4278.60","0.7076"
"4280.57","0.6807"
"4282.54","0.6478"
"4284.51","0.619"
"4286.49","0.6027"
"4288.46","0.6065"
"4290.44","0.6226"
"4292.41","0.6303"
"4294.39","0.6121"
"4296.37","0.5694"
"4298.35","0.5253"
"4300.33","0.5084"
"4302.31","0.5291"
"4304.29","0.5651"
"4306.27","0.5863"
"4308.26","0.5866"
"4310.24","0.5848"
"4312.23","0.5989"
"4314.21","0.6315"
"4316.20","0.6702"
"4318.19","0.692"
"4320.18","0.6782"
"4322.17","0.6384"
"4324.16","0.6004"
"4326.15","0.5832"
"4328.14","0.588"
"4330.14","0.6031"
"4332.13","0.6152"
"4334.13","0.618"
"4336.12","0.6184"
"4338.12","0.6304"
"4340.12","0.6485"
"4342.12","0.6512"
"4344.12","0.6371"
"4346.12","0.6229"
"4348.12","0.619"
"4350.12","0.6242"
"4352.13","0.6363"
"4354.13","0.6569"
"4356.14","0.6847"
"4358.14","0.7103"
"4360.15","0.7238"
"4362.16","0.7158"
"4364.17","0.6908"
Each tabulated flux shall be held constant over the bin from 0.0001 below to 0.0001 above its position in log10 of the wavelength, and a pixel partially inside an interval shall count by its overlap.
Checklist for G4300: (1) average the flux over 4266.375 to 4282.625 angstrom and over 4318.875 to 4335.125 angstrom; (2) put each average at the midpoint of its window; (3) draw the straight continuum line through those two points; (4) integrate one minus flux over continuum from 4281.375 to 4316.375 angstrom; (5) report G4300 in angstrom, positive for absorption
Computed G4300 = 2.6 angstrom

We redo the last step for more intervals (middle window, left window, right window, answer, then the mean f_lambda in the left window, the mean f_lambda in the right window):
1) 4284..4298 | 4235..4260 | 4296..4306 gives -1.12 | 0.641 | 0.541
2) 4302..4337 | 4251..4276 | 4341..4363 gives 2.30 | 0.643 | 0.662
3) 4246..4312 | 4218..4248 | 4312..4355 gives 2.39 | 0.653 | 0.631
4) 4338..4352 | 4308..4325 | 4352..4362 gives 0.81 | 0.634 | 0.689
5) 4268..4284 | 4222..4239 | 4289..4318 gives -1.35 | 0.644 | 0.59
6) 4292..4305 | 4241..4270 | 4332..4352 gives 1.55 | 0.642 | 0.629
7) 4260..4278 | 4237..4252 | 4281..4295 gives -0.71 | 0.644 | 0.623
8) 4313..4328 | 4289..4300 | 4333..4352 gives -0.69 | 0.587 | 0.63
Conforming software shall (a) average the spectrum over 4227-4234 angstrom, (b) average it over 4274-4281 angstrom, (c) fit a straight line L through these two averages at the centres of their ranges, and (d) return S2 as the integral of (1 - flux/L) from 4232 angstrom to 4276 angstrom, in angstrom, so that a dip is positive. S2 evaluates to 1.8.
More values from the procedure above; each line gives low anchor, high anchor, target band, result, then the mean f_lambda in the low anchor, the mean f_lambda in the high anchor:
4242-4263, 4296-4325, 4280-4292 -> -0.23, 0.64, 0.598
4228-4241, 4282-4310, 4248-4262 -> 0.06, 0.655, 0.585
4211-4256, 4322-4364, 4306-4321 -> 0.30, 0.65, 0.64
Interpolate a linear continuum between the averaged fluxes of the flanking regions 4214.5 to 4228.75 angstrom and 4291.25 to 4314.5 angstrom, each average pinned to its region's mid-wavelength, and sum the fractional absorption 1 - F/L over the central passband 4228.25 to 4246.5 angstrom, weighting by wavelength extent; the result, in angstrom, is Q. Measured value -0.7 angstrom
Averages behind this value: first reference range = 0.651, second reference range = 0.576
